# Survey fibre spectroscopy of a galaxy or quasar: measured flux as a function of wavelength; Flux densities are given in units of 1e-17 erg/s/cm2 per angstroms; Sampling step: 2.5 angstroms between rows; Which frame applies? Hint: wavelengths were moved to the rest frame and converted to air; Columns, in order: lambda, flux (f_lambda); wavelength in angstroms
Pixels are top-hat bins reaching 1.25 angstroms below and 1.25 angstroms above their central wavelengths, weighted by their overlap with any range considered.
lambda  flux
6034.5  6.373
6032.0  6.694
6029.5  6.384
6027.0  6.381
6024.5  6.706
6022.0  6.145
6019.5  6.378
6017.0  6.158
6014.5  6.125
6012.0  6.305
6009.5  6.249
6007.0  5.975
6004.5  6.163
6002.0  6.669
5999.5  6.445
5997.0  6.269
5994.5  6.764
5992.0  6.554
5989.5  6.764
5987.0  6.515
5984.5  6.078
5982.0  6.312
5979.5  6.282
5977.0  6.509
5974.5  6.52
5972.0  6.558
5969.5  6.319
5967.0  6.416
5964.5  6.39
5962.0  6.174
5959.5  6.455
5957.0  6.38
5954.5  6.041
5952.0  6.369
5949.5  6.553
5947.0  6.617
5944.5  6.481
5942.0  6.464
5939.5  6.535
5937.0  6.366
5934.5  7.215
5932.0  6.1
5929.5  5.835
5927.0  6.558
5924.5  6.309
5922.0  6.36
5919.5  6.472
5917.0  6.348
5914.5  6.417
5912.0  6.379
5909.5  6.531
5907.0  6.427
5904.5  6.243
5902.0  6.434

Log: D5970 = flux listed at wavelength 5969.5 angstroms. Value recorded 6.319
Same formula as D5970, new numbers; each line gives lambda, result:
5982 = 6.312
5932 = 6.1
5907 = 6.427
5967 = 6.416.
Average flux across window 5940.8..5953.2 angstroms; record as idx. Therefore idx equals 6.5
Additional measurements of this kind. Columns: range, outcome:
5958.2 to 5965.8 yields 6.34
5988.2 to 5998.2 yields 6.59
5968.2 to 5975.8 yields 6.47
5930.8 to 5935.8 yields 6.66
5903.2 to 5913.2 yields 6.4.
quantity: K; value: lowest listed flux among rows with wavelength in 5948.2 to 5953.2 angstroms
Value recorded 6.369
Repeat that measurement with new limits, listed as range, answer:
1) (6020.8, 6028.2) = 6.145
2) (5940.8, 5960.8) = 6.041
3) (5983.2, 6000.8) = 6.078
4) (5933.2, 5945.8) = 6.366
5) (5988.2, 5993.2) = 6.554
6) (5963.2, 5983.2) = 6.282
